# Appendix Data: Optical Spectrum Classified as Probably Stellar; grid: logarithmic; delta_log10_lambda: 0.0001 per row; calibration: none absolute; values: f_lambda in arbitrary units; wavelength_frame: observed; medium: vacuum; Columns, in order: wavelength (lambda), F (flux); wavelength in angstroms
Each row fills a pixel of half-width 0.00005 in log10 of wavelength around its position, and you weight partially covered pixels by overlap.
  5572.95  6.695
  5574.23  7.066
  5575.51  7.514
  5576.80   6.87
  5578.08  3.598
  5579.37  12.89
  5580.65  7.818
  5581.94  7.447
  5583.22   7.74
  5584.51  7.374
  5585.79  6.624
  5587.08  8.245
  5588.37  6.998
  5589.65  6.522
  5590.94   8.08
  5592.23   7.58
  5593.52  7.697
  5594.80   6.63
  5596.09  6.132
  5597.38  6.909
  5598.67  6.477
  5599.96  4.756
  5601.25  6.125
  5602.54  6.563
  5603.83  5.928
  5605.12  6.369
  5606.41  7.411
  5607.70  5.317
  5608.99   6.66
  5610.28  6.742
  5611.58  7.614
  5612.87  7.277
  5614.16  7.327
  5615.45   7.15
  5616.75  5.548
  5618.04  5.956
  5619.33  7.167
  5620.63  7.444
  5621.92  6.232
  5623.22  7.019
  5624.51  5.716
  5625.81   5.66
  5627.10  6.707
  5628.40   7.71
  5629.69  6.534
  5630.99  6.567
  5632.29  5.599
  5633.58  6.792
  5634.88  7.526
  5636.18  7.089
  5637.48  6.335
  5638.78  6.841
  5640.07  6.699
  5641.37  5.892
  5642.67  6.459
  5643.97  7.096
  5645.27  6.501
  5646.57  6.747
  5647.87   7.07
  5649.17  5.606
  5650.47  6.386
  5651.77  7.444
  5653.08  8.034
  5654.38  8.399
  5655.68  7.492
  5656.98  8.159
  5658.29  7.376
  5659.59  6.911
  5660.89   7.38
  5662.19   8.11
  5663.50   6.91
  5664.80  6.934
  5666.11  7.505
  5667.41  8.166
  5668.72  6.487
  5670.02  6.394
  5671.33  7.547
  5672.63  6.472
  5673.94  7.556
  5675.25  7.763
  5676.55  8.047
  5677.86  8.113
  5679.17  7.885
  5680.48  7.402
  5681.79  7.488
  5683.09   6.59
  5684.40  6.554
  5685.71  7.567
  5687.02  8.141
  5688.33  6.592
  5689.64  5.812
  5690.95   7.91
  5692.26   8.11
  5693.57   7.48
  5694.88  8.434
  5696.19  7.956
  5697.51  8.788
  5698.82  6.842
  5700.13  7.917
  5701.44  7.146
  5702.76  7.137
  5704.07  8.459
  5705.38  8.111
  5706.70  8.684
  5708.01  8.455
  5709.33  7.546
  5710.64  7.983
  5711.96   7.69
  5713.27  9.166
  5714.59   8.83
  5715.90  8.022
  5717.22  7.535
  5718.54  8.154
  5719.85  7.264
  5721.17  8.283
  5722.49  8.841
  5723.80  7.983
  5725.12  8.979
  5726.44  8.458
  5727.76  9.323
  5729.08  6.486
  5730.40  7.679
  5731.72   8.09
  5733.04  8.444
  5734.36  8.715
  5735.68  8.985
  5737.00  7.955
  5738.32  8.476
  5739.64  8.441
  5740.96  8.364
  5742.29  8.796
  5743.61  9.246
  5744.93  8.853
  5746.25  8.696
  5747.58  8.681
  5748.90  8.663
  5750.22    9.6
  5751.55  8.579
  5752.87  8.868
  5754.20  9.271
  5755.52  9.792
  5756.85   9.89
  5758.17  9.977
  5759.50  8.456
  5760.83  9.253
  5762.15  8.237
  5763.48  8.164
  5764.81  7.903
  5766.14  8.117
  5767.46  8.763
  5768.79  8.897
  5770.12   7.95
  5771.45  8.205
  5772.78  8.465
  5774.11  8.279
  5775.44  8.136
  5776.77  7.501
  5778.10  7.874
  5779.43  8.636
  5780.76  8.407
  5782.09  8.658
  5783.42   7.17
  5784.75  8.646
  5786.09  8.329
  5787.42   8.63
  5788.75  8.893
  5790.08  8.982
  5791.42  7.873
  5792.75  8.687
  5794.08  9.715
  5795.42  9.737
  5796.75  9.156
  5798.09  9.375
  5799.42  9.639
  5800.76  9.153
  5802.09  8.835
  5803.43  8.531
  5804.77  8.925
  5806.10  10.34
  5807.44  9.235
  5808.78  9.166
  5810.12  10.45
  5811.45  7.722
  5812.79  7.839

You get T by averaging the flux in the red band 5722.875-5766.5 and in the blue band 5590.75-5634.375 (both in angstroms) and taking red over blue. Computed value 1.31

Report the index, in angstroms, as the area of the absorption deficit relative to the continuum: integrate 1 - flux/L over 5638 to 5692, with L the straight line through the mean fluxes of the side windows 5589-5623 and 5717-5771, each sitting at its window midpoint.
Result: 2.2 angstroms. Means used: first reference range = 6.68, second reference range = 8.57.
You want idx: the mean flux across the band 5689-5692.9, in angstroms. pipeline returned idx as 7.28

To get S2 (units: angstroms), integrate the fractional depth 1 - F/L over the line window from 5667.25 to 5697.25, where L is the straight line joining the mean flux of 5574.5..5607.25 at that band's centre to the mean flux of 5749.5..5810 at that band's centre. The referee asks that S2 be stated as 1.8 angstroms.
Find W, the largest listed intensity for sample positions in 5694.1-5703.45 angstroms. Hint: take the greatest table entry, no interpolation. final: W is 8.788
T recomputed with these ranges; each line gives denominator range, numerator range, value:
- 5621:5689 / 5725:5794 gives 1.21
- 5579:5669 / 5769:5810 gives 1.25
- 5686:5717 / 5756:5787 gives 1.07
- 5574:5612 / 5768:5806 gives 1.24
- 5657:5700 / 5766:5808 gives 1.17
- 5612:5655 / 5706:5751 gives 1.24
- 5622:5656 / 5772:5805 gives 1.28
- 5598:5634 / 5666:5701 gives 1.15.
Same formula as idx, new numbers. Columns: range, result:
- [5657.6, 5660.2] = 7.15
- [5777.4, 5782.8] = 8.38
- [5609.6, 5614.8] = 7.23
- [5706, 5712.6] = 8.06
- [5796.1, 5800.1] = 9.38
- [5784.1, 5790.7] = 8.69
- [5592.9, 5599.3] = 6.77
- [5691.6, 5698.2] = 8.14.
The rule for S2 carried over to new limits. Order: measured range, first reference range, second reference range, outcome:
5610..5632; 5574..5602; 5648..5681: 1.6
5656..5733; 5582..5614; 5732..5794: 1.5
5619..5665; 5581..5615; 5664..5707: 1.9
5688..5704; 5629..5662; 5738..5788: 0.2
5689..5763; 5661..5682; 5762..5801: -3.5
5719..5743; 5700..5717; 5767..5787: -0.5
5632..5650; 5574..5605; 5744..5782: 2.2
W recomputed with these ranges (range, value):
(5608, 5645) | 7.71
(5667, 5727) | 9.166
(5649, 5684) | 8.399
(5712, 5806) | 9.977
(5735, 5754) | 9.6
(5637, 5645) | 7.096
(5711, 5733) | 9.323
